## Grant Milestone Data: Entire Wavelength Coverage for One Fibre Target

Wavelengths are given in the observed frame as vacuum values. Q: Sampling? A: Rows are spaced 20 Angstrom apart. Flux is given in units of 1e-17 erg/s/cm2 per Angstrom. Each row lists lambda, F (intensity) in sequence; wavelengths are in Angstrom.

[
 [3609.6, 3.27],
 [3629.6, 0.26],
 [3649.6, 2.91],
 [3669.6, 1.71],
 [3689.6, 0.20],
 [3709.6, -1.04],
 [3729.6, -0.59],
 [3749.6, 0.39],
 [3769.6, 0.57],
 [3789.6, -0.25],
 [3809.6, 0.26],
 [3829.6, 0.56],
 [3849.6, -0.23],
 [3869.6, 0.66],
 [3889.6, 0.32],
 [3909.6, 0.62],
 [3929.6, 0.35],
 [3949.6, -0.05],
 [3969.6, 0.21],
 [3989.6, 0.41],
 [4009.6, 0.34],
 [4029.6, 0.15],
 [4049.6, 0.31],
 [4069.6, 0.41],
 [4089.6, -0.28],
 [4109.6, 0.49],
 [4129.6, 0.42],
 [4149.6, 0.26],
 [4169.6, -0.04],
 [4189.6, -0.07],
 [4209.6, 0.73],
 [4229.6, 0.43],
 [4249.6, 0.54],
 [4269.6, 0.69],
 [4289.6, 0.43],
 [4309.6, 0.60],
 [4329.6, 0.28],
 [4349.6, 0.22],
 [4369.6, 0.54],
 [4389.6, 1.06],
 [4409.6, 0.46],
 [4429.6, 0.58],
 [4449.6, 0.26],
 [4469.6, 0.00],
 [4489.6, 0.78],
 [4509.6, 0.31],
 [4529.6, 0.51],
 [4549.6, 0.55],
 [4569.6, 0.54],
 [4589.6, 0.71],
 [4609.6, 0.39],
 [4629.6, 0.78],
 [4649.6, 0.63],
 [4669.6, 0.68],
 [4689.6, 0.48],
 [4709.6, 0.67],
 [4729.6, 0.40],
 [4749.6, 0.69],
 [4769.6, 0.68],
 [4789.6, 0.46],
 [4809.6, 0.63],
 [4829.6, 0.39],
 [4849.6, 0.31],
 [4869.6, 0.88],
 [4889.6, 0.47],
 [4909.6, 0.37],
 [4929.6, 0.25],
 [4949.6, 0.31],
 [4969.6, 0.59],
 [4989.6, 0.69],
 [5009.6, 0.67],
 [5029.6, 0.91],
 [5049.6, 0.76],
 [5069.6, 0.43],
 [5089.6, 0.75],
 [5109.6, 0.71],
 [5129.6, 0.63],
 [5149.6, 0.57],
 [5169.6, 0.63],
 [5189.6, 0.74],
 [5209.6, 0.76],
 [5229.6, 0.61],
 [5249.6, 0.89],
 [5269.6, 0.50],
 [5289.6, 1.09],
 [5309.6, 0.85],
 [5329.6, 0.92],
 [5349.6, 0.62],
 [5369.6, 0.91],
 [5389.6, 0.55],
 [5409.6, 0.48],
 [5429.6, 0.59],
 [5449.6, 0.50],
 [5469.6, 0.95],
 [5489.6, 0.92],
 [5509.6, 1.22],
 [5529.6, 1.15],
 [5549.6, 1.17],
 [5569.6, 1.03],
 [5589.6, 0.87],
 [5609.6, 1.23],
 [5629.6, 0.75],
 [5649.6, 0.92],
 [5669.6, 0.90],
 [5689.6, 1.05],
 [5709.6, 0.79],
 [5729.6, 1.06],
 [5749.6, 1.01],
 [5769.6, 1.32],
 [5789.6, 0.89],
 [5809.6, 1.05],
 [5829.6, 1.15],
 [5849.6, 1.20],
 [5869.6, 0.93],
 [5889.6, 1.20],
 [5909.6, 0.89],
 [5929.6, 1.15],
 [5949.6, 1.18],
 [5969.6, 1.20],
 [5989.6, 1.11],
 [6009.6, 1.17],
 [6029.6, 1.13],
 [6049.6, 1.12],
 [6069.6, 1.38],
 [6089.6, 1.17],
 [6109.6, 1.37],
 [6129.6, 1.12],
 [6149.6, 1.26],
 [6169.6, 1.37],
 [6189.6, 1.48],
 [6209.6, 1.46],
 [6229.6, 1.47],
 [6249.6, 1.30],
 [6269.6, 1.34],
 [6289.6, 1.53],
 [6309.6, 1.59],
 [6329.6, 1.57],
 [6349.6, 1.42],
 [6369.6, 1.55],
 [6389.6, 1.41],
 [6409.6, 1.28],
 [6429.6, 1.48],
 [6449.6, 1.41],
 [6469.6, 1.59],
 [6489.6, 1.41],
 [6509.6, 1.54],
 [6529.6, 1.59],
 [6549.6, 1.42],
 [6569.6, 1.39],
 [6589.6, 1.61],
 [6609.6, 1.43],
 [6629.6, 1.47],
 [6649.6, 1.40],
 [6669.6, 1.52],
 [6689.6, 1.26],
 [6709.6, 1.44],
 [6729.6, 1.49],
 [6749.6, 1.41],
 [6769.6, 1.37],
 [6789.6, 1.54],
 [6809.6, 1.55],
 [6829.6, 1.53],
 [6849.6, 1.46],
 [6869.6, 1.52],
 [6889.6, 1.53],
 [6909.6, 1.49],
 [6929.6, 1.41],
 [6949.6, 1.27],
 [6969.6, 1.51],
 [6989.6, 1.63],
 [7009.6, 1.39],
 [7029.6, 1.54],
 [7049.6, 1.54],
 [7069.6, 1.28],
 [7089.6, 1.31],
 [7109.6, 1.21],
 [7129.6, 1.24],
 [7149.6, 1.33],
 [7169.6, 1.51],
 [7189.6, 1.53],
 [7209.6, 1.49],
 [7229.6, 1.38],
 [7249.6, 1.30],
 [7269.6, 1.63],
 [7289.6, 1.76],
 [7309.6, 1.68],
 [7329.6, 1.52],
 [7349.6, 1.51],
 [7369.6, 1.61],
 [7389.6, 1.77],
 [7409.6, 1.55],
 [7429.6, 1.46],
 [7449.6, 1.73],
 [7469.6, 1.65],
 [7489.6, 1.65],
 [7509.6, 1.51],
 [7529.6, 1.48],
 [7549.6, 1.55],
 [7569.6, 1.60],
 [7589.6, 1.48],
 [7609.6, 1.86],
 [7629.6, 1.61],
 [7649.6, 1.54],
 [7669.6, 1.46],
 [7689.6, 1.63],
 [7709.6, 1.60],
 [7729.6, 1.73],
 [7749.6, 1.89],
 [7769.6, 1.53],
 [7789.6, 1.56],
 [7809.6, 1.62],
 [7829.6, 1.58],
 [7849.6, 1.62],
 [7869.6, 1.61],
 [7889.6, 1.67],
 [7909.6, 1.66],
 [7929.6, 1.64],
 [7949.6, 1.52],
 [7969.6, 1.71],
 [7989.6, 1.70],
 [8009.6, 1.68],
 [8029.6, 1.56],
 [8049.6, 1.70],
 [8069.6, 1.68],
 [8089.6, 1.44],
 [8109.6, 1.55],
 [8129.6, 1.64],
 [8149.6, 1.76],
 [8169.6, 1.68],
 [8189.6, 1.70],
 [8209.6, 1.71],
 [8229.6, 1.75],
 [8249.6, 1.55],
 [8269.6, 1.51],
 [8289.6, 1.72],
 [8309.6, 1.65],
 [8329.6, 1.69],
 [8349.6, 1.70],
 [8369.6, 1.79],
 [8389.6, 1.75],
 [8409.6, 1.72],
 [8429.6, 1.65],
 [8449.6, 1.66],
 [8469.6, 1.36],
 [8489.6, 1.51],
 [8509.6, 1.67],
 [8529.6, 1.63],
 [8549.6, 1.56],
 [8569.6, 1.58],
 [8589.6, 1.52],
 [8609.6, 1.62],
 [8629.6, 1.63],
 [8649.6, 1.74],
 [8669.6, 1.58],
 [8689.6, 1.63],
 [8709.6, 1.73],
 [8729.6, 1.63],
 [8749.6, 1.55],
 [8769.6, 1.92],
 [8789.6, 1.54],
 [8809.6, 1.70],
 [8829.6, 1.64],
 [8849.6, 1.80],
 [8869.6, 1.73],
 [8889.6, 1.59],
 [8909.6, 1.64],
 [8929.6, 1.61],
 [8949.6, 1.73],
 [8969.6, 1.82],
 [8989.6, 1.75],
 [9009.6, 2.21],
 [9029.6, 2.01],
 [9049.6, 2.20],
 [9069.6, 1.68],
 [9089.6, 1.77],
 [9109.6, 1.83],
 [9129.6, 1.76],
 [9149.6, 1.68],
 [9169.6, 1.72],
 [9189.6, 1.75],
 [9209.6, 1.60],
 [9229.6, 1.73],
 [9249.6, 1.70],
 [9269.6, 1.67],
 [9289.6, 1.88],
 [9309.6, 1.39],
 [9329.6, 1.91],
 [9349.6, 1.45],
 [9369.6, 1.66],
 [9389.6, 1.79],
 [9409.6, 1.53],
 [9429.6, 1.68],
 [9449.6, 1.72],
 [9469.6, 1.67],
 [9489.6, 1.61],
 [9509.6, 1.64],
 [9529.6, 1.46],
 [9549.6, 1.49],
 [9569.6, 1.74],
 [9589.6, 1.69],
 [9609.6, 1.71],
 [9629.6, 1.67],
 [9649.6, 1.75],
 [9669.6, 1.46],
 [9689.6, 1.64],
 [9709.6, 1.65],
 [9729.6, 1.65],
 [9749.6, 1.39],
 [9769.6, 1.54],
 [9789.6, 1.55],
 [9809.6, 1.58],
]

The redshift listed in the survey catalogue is 0.374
